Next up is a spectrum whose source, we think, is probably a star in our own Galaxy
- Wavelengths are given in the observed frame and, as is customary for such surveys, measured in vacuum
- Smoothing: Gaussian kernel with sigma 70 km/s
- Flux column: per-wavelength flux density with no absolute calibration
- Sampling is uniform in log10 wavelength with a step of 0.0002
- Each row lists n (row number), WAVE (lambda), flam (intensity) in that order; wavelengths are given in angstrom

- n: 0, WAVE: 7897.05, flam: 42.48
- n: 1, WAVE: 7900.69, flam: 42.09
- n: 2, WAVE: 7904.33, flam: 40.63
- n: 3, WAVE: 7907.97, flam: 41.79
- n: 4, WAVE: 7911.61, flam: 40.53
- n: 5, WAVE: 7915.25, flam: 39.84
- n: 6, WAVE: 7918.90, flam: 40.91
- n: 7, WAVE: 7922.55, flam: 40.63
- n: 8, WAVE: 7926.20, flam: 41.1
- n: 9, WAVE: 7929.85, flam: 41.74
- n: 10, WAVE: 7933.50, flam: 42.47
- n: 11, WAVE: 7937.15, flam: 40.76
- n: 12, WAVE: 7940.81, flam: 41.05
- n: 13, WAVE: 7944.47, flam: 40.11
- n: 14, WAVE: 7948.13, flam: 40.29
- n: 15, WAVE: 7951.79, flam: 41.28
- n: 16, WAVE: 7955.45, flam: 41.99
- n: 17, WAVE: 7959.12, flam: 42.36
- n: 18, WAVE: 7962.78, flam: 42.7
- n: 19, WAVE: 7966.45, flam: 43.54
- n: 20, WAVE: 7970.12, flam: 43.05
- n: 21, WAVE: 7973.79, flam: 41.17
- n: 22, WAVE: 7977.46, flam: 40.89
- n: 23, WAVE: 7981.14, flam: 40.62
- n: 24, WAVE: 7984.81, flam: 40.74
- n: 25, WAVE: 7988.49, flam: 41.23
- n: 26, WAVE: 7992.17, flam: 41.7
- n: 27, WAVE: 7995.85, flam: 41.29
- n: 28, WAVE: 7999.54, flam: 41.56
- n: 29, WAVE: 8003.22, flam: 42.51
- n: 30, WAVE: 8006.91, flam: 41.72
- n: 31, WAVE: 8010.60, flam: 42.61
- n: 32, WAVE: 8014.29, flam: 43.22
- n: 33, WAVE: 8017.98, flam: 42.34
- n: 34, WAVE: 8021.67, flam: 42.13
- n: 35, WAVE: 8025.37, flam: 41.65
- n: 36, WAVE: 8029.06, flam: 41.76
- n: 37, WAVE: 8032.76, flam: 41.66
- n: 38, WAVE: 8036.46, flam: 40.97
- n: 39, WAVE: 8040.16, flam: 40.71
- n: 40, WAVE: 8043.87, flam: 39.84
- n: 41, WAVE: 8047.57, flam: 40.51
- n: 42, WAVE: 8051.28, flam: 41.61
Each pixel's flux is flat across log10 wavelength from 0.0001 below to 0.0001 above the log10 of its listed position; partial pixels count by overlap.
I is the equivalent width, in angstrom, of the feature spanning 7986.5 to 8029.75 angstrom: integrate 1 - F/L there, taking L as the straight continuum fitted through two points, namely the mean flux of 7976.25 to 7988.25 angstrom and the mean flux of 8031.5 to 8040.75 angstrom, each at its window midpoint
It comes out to -1.1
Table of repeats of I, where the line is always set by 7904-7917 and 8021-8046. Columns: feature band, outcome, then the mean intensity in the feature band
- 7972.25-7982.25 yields 0.0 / 40.9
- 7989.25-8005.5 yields -0.3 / 41.7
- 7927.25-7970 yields -0.9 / 41.7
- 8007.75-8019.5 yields -0.4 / 42.6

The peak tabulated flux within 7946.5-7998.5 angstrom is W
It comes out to 43.54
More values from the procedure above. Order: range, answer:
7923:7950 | 42.47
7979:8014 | 42.61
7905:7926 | 41.79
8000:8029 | 43.22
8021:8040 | 42.13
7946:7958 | 41.99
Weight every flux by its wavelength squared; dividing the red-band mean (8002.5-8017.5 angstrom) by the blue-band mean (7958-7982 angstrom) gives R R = 1.02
